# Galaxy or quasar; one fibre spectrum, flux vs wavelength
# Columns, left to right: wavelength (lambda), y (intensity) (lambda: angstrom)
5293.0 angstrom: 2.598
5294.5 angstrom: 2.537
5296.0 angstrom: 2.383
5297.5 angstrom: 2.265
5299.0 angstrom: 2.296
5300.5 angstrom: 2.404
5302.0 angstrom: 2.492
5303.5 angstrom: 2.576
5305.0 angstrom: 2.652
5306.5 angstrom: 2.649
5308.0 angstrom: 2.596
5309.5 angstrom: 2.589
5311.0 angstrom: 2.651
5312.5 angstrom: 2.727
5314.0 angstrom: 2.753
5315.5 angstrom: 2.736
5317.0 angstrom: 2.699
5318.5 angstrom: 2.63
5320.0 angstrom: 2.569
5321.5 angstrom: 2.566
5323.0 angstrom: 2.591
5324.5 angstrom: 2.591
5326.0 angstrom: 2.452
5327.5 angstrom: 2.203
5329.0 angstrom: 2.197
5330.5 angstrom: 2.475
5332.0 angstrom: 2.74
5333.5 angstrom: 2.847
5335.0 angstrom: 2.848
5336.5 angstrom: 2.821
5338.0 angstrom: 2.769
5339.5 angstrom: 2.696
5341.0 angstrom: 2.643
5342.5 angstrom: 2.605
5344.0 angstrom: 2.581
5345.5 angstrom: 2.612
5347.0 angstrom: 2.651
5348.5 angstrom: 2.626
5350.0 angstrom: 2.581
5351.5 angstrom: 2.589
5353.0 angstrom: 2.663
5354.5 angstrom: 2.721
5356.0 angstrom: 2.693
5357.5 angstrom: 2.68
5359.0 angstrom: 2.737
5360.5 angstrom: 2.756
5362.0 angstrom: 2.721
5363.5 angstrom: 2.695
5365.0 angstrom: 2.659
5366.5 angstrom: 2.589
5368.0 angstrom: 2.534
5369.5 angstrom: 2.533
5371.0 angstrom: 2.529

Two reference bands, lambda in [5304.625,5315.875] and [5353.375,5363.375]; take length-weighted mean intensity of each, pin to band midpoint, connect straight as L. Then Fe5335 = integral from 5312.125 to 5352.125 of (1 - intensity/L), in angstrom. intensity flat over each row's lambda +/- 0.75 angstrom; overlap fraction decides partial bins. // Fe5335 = 1.0 angstrom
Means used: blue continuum 2.67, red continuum 2.71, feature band 2.62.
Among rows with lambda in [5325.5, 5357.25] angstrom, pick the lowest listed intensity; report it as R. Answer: 2.197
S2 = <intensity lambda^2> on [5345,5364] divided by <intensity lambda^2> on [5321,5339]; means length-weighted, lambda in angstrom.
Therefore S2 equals 1.04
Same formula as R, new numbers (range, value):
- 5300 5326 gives 2.404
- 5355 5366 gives 2.659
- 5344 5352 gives 2.581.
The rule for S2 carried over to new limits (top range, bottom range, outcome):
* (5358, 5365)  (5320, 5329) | 1.12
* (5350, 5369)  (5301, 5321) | 1.03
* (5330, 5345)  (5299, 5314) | 1.06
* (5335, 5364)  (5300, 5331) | 1.06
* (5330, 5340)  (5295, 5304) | 1.16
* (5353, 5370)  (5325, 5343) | 1.03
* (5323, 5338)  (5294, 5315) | 1.03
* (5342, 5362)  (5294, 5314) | 1.07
